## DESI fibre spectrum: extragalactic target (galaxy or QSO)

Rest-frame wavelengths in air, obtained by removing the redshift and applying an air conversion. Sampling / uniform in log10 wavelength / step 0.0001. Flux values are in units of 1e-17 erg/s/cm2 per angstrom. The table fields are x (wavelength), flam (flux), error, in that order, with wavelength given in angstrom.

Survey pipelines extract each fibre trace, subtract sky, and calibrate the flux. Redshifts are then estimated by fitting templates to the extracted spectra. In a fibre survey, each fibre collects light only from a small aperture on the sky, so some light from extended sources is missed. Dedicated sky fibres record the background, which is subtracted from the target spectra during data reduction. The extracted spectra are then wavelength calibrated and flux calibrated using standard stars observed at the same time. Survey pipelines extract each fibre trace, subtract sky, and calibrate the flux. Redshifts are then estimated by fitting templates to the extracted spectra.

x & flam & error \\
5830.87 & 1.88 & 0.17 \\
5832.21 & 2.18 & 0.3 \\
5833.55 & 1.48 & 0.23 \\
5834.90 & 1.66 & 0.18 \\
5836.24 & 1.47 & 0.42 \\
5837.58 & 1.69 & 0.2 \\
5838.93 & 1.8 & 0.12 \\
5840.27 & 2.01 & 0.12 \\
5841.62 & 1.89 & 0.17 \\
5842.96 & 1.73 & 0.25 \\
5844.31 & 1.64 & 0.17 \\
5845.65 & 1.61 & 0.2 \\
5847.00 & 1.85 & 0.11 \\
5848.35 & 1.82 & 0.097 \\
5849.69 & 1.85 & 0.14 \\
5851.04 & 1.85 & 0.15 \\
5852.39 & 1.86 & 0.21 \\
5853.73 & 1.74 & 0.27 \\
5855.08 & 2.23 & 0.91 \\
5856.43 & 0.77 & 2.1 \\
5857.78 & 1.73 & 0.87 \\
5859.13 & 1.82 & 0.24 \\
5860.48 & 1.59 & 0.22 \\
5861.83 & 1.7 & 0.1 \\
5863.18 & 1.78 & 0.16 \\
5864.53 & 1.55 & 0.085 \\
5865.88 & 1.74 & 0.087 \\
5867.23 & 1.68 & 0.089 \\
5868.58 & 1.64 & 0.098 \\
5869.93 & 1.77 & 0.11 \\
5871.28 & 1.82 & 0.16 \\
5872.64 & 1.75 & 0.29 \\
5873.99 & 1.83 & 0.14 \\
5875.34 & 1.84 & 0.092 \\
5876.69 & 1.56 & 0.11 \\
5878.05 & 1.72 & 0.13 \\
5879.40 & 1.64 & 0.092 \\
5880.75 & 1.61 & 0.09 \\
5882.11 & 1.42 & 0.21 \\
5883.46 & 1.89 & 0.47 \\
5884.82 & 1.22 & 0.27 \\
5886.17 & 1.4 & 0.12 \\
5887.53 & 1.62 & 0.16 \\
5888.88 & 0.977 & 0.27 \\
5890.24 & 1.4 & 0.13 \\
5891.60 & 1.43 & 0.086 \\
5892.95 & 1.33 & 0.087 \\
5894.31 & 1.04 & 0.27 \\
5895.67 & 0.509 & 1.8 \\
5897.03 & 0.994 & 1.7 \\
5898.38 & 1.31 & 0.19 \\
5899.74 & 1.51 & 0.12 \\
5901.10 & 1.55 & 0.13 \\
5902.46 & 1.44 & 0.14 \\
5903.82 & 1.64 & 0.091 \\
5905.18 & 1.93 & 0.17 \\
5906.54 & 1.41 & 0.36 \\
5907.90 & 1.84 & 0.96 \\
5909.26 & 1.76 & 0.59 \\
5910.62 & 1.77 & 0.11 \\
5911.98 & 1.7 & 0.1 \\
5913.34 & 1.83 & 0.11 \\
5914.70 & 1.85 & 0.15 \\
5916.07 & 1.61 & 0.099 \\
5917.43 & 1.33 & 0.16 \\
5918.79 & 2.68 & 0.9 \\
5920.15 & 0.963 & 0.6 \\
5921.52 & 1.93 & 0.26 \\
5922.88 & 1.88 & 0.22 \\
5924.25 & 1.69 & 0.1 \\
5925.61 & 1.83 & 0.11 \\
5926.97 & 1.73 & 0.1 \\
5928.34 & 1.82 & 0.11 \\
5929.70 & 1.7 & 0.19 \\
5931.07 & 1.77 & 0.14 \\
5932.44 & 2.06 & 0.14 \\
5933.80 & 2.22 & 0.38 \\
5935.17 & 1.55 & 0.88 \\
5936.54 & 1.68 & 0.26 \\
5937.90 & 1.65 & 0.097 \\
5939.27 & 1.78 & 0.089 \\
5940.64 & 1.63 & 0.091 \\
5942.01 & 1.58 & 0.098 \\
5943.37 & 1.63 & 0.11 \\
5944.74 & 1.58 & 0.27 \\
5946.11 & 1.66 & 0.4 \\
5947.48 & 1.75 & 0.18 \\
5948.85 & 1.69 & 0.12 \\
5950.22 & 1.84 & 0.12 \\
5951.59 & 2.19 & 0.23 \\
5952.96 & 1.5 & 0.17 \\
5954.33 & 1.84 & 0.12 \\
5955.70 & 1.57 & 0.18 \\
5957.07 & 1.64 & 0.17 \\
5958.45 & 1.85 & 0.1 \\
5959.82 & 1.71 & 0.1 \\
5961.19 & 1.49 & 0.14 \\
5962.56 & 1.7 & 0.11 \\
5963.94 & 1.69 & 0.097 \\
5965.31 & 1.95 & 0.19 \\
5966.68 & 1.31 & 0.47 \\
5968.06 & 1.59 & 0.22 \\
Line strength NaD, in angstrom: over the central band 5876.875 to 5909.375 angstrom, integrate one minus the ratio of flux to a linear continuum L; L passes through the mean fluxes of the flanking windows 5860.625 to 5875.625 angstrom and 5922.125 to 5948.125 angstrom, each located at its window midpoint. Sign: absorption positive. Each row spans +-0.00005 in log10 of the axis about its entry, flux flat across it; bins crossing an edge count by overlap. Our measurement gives 5.58 angstrom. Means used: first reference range 1.73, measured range 1.44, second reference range 1.75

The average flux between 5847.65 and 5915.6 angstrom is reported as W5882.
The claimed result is 1.59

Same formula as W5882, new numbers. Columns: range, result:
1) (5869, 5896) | 1.5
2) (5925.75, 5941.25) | 1.78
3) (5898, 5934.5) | 1.73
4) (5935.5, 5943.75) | 1.66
